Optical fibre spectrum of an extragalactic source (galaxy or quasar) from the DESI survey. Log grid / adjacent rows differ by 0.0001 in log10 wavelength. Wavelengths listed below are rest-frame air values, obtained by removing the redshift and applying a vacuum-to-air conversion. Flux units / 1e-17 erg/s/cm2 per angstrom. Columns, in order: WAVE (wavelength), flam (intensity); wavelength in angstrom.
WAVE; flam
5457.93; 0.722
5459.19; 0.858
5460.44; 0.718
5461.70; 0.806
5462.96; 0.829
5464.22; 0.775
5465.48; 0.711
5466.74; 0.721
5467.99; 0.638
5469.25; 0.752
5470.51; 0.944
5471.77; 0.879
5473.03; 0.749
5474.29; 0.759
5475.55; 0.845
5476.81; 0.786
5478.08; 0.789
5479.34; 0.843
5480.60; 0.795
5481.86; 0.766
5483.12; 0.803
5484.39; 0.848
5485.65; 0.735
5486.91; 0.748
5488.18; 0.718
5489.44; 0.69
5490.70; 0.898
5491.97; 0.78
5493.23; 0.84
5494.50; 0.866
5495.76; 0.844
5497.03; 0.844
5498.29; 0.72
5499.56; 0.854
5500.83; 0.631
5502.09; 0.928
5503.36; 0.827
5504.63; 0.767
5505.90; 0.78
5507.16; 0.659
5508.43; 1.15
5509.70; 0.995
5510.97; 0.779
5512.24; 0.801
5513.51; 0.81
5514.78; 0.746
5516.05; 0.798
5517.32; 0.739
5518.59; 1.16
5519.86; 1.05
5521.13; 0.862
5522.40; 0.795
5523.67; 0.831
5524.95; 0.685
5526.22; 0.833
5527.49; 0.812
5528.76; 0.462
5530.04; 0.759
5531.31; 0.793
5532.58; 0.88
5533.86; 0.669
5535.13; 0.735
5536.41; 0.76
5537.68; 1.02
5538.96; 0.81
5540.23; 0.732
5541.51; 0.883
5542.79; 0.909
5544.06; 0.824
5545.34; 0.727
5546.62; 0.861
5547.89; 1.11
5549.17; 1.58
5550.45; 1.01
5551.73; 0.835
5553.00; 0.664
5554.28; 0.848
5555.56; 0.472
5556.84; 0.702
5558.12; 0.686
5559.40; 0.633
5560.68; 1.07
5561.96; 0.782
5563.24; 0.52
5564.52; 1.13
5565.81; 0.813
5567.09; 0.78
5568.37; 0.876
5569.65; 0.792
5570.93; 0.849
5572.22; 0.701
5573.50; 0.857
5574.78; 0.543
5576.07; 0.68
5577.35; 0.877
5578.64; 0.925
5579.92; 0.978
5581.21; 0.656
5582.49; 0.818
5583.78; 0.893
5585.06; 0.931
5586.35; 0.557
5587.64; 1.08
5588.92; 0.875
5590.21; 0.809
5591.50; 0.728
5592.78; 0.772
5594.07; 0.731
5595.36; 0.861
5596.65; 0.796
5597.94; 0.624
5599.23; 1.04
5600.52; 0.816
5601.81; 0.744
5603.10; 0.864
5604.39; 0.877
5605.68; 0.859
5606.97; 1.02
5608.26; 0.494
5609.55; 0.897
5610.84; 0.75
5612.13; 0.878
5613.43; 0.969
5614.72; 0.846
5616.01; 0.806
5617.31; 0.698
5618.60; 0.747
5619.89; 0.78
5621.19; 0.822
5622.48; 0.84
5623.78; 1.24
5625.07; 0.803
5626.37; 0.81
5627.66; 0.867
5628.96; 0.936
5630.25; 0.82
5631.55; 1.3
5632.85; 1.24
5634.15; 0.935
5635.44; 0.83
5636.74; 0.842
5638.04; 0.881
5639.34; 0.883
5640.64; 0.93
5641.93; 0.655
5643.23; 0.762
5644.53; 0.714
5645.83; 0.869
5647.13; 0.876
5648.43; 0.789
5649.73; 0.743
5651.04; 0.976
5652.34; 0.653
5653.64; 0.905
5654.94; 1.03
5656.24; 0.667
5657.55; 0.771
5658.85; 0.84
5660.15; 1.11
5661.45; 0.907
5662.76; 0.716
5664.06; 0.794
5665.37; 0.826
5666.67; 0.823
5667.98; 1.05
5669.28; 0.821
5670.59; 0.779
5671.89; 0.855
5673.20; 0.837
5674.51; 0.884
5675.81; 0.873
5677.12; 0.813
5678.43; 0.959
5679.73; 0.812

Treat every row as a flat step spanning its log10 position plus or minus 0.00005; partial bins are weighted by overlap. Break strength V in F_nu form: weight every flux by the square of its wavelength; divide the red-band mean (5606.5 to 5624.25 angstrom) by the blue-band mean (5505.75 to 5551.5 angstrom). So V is 1.01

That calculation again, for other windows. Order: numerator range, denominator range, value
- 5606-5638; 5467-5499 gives 1.17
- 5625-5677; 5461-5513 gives 1.14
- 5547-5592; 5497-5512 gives 1.03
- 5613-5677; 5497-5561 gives 1.09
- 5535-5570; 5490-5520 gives 1.02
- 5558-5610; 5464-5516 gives 1.05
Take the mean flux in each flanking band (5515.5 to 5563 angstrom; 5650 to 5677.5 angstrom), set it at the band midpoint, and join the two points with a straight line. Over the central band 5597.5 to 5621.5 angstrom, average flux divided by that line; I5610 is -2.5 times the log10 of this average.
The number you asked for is 0.03 mag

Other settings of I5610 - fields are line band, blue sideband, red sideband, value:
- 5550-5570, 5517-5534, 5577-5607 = 0.05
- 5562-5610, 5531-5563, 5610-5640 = 0.07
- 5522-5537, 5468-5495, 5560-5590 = 0.09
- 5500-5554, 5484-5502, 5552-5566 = -0.10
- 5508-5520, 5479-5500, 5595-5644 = -0.10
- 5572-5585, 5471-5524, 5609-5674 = 0.06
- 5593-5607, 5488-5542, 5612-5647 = 0.04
